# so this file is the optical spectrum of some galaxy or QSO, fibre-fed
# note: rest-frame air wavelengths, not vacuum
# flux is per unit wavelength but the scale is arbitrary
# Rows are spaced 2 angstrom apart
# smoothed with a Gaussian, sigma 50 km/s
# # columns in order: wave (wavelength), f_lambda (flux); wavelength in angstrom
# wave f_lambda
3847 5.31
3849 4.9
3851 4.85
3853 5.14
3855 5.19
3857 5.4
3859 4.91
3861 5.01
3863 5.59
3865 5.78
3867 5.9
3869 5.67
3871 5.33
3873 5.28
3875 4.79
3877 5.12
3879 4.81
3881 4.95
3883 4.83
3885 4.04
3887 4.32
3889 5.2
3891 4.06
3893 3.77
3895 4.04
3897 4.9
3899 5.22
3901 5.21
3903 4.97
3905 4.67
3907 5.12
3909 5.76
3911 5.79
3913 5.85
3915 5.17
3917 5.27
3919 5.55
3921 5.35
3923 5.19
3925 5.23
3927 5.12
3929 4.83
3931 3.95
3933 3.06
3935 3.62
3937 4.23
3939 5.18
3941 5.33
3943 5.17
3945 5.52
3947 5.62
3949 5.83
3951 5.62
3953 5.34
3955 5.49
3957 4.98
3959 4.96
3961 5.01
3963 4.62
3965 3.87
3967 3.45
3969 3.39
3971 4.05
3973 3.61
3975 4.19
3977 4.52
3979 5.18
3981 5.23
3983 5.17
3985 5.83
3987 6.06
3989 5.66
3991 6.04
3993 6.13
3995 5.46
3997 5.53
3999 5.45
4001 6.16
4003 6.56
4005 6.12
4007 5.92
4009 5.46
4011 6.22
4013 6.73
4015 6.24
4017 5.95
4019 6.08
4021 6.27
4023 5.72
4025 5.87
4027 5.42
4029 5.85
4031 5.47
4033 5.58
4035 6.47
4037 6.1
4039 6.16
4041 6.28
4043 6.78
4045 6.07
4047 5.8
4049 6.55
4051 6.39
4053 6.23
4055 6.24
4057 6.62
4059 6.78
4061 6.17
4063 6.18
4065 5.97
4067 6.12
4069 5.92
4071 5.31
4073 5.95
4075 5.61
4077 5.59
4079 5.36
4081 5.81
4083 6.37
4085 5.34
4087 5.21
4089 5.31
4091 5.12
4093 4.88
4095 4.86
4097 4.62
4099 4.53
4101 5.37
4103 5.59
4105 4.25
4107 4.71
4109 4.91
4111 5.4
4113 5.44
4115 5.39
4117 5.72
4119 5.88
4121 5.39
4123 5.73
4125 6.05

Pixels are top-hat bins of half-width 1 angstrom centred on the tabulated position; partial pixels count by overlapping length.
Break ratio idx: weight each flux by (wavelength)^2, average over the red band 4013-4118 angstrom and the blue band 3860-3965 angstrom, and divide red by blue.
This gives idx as 1.24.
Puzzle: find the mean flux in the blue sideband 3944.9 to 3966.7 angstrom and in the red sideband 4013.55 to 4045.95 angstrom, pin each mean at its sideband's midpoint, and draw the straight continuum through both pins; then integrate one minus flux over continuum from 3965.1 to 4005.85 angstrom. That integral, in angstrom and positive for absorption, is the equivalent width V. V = 2.5 angstrom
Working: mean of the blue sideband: 5.1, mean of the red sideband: 6.03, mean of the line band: 5.16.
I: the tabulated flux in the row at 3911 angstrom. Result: 5.79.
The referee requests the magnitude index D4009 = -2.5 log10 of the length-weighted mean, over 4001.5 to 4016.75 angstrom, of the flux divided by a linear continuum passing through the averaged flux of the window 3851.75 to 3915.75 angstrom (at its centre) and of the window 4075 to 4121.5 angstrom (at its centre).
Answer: -0.19 mag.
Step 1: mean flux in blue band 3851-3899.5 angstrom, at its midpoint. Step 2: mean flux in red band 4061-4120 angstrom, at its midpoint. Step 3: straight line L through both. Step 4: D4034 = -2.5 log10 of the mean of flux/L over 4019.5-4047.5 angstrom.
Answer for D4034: -0.13 mag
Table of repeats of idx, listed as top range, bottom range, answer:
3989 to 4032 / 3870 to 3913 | 1.29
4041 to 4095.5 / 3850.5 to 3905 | 1.30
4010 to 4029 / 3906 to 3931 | 1.20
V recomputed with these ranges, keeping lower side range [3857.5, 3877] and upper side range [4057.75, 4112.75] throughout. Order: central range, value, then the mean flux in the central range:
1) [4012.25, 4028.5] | -1.8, 6.02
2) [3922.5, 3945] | 3.0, 4.66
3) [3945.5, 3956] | -0.4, 5.58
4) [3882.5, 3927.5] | 3.2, 4.98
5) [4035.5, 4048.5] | -1.9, 6.22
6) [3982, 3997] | -0.9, 5.75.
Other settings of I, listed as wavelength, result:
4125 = 6.05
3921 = 5.35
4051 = 6.39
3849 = 4.9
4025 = 5.87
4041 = 6.28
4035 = 6.47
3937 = 4.23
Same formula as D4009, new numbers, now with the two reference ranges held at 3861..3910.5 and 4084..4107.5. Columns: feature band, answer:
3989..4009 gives -0.182 mag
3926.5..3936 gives 0.221 mag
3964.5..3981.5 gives 0.201 mag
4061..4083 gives -0.169 mag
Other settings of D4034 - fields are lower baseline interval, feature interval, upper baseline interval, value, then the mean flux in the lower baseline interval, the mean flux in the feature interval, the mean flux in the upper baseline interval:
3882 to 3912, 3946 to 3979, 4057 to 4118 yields 0.078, 4.79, 4.68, 5.48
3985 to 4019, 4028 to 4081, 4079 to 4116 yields -0.097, 5.98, 6.05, 5.18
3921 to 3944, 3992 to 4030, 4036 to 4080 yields -0.075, 4.66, 5.95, 6.1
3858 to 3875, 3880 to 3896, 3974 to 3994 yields 0.221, 5.4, 4.4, 5.4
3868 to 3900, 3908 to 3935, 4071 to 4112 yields -0.039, 4.77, 5.03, 5.24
